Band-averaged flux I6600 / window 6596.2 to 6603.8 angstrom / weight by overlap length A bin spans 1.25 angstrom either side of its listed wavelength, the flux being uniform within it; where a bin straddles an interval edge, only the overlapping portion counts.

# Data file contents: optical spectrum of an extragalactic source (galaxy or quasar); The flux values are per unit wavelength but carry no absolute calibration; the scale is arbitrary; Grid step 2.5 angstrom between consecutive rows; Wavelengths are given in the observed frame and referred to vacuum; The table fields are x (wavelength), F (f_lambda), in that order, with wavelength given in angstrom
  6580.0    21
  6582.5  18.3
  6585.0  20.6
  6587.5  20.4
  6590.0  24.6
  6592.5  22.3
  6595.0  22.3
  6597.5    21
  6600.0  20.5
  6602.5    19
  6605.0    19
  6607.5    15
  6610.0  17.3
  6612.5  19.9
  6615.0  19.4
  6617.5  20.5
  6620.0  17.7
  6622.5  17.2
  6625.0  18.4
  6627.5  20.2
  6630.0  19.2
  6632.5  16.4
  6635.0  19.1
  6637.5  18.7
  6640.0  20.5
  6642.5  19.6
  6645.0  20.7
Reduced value 20.2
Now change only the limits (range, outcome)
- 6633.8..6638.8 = 18.9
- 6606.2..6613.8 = 17.4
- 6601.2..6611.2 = 17.6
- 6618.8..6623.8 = 17.5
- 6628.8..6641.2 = 18.8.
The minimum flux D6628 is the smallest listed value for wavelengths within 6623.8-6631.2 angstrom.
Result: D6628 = 18.4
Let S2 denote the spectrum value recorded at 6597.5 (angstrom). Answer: 21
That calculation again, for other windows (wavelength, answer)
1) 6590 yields 24.6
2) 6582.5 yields 18.3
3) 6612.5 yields 19.9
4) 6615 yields 19.4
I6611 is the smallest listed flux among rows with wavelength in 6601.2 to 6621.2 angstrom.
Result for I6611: 15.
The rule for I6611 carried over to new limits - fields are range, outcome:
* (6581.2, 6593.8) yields 18.3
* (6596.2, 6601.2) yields 20.5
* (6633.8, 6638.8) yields 18.7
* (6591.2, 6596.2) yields 22.3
